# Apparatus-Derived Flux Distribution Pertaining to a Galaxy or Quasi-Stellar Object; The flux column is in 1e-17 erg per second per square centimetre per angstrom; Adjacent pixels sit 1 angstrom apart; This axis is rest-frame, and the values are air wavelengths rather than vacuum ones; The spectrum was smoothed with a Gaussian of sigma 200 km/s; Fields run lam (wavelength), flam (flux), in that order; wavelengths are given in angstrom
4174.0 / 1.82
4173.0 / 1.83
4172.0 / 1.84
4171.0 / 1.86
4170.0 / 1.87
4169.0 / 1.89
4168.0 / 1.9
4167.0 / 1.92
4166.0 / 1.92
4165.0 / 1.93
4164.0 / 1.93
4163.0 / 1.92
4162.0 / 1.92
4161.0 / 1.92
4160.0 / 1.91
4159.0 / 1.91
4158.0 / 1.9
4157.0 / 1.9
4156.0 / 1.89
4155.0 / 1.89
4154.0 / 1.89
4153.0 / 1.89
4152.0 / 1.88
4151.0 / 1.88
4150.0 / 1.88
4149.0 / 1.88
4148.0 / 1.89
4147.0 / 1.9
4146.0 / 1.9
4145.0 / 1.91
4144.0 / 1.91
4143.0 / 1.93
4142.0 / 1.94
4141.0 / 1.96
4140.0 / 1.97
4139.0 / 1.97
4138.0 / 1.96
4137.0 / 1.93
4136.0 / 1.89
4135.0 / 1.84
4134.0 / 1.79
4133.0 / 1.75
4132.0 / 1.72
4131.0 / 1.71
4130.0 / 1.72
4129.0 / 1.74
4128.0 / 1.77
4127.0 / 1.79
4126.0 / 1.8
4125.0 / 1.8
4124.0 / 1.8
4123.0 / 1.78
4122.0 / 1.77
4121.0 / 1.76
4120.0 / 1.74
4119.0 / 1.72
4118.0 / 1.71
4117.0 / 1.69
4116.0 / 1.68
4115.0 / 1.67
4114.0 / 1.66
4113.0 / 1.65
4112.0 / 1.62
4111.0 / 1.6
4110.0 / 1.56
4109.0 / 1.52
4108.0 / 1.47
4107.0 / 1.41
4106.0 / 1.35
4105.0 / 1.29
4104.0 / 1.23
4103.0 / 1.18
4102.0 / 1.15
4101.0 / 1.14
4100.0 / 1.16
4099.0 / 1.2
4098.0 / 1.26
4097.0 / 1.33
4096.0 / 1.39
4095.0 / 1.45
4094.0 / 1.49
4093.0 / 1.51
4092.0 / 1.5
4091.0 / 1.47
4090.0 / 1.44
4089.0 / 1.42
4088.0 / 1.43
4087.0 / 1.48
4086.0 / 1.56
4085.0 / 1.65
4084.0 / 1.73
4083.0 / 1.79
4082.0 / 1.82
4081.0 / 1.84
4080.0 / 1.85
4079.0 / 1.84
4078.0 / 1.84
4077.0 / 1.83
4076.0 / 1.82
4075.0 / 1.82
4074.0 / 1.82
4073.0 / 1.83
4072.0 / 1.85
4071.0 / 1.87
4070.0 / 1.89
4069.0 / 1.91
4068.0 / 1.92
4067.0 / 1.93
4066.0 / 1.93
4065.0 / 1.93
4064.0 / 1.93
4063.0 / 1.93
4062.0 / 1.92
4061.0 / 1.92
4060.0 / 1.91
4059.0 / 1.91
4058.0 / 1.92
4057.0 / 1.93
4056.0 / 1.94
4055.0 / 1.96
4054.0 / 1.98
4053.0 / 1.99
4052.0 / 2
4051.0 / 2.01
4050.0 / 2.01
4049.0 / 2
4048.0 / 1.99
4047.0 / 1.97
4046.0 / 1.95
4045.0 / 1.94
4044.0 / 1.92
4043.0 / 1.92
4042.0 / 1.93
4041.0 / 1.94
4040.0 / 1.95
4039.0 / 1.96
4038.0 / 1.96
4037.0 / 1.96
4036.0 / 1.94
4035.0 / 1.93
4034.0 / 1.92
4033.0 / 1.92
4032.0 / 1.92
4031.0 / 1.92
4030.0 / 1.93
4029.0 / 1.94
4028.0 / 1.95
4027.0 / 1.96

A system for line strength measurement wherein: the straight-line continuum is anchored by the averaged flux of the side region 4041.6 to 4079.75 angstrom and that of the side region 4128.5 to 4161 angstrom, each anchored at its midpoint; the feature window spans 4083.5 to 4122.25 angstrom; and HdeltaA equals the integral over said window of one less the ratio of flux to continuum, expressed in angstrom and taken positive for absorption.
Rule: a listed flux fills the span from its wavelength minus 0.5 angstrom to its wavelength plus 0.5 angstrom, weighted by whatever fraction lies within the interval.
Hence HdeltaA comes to 8.4 angstrom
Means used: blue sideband 1.92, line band 1.49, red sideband 1.88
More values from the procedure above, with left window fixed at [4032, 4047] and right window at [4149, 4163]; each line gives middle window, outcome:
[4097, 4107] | 3.6 angstrom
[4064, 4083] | 0.6 angstrom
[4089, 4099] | 2.6 angstrom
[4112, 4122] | 1.1 angstrom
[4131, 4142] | 0.2 angstrom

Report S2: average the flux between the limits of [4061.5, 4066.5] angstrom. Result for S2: 1.93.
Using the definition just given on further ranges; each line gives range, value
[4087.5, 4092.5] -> 1.45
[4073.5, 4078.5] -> 1.83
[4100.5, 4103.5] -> 1.16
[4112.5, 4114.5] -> 1.65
